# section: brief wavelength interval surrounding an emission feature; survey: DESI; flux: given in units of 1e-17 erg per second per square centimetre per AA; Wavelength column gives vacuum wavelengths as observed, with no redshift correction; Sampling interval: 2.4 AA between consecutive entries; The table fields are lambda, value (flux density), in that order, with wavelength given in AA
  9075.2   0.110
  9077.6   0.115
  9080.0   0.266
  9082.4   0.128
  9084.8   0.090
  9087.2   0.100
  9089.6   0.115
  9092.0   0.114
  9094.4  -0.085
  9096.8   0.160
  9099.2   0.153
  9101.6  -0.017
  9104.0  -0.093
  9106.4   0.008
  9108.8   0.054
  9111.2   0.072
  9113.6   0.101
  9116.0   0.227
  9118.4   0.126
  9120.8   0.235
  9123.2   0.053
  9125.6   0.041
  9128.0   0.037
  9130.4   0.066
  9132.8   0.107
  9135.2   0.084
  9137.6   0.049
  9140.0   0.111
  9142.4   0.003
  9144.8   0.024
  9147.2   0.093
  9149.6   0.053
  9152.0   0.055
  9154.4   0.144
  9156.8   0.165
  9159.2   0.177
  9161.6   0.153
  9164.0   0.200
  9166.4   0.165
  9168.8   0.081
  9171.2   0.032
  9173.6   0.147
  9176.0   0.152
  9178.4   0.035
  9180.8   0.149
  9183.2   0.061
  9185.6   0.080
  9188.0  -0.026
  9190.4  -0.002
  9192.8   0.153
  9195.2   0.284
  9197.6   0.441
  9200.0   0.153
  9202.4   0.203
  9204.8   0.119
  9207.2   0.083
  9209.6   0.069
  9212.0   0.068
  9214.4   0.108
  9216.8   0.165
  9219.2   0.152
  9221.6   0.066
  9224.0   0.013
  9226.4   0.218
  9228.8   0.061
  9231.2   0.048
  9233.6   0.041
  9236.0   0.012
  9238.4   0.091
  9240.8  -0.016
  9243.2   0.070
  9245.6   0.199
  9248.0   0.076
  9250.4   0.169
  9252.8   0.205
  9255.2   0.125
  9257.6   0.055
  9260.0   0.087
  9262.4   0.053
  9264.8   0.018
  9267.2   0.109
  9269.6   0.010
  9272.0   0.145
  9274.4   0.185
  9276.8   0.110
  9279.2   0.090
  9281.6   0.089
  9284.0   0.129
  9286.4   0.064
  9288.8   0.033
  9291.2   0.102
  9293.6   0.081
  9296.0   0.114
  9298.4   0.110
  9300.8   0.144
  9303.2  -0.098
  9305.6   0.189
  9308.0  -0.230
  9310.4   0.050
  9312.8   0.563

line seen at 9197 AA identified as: Hgamma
